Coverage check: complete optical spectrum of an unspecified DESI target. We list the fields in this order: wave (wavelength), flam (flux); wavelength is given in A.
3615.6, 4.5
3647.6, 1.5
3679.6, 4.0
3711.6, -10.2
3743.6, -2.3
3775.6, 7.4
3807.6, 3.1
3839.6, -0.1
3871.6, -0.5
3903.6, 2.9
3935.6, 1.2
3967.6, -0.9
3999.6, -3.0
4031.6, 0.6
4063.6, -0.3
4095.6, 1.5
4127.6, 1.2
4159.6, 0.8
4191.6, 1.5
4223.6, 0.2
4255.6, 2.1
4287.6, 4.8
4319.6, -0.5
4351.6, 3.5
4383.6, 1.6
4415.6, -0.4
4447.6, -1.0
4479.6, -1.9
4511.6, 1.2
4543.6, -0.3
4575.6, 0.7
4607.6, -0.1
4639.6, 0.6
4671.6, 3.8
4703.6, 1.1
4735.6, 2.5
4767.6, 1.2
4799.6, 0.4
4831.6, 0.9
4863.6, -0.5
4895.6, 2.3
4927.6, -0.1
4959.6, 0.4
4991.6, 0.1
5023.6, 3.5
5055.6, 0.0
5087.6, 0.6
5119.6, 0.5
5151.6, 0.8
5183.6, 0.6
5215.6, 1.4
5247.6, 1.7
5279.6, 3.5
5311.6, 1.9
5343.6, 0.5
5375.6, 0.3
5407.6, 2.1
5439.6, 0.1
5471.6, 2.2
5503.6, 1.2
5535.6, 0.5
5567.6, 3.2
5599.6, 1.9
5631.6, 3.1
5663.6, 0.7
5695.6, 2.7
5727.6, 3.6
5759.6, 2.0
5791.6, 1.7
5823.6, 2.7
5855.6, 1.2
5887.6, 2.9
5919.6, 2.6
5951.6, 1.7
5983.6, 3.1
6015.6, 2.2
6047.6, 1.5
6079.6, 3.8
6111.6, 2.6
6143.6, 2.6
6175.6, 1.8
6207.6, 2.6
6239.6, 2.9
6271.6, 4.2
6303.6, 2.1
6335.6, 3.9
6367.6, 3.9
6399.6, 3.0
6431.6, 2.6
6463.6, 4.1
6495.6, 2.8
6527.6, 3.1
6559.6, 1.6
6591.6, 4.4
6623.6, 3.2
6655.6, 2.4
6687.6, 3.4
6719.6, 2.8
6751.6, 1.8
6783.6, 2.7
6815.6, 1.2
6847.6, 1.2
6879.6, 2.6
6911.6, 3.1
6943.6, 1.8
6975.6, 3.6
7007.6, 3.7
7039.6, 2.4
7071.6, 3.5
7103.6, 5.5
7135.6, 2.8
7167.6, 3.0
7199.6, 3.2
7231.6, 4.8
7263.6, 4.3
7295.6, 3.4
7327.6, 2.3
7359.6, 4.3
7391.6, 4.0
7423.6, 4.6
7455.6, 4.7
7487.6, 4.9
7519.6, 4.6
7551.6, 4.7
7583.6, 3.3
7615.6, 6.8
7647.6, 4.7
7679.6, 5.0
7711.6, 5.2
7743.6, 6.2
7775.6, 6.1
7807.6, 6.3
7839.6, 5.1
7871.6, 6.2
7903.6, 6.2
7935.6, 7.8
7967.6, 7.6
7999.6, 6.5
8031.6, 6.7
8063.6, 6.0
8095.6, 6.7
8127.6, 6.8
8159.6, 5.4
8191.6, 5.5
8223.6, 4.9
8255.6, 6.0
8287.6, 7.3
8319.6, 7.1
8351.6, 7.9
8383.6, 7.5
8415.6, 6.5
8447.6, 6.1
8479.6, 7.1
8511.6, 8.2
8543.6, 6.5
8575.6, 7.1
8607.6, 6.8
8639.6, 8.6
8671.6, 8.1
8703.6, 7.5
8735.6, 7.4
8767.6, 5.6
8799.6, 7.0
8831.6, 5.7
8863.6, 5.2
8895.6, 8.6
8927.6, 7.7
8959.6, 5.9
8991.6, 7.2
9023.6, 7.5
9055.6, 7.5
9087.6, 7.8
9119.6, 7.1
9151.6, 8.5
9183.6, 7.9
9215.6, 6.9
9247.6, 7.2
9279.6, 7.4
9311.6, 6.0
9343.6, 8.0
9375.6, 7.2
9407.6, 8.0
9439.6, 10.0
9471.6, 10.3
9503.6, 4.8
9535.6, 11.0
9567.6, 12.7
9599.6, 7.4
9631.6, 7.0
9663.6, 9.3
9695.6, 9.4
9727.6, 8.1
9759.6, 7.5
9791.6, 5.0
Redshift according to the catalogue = 0.908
